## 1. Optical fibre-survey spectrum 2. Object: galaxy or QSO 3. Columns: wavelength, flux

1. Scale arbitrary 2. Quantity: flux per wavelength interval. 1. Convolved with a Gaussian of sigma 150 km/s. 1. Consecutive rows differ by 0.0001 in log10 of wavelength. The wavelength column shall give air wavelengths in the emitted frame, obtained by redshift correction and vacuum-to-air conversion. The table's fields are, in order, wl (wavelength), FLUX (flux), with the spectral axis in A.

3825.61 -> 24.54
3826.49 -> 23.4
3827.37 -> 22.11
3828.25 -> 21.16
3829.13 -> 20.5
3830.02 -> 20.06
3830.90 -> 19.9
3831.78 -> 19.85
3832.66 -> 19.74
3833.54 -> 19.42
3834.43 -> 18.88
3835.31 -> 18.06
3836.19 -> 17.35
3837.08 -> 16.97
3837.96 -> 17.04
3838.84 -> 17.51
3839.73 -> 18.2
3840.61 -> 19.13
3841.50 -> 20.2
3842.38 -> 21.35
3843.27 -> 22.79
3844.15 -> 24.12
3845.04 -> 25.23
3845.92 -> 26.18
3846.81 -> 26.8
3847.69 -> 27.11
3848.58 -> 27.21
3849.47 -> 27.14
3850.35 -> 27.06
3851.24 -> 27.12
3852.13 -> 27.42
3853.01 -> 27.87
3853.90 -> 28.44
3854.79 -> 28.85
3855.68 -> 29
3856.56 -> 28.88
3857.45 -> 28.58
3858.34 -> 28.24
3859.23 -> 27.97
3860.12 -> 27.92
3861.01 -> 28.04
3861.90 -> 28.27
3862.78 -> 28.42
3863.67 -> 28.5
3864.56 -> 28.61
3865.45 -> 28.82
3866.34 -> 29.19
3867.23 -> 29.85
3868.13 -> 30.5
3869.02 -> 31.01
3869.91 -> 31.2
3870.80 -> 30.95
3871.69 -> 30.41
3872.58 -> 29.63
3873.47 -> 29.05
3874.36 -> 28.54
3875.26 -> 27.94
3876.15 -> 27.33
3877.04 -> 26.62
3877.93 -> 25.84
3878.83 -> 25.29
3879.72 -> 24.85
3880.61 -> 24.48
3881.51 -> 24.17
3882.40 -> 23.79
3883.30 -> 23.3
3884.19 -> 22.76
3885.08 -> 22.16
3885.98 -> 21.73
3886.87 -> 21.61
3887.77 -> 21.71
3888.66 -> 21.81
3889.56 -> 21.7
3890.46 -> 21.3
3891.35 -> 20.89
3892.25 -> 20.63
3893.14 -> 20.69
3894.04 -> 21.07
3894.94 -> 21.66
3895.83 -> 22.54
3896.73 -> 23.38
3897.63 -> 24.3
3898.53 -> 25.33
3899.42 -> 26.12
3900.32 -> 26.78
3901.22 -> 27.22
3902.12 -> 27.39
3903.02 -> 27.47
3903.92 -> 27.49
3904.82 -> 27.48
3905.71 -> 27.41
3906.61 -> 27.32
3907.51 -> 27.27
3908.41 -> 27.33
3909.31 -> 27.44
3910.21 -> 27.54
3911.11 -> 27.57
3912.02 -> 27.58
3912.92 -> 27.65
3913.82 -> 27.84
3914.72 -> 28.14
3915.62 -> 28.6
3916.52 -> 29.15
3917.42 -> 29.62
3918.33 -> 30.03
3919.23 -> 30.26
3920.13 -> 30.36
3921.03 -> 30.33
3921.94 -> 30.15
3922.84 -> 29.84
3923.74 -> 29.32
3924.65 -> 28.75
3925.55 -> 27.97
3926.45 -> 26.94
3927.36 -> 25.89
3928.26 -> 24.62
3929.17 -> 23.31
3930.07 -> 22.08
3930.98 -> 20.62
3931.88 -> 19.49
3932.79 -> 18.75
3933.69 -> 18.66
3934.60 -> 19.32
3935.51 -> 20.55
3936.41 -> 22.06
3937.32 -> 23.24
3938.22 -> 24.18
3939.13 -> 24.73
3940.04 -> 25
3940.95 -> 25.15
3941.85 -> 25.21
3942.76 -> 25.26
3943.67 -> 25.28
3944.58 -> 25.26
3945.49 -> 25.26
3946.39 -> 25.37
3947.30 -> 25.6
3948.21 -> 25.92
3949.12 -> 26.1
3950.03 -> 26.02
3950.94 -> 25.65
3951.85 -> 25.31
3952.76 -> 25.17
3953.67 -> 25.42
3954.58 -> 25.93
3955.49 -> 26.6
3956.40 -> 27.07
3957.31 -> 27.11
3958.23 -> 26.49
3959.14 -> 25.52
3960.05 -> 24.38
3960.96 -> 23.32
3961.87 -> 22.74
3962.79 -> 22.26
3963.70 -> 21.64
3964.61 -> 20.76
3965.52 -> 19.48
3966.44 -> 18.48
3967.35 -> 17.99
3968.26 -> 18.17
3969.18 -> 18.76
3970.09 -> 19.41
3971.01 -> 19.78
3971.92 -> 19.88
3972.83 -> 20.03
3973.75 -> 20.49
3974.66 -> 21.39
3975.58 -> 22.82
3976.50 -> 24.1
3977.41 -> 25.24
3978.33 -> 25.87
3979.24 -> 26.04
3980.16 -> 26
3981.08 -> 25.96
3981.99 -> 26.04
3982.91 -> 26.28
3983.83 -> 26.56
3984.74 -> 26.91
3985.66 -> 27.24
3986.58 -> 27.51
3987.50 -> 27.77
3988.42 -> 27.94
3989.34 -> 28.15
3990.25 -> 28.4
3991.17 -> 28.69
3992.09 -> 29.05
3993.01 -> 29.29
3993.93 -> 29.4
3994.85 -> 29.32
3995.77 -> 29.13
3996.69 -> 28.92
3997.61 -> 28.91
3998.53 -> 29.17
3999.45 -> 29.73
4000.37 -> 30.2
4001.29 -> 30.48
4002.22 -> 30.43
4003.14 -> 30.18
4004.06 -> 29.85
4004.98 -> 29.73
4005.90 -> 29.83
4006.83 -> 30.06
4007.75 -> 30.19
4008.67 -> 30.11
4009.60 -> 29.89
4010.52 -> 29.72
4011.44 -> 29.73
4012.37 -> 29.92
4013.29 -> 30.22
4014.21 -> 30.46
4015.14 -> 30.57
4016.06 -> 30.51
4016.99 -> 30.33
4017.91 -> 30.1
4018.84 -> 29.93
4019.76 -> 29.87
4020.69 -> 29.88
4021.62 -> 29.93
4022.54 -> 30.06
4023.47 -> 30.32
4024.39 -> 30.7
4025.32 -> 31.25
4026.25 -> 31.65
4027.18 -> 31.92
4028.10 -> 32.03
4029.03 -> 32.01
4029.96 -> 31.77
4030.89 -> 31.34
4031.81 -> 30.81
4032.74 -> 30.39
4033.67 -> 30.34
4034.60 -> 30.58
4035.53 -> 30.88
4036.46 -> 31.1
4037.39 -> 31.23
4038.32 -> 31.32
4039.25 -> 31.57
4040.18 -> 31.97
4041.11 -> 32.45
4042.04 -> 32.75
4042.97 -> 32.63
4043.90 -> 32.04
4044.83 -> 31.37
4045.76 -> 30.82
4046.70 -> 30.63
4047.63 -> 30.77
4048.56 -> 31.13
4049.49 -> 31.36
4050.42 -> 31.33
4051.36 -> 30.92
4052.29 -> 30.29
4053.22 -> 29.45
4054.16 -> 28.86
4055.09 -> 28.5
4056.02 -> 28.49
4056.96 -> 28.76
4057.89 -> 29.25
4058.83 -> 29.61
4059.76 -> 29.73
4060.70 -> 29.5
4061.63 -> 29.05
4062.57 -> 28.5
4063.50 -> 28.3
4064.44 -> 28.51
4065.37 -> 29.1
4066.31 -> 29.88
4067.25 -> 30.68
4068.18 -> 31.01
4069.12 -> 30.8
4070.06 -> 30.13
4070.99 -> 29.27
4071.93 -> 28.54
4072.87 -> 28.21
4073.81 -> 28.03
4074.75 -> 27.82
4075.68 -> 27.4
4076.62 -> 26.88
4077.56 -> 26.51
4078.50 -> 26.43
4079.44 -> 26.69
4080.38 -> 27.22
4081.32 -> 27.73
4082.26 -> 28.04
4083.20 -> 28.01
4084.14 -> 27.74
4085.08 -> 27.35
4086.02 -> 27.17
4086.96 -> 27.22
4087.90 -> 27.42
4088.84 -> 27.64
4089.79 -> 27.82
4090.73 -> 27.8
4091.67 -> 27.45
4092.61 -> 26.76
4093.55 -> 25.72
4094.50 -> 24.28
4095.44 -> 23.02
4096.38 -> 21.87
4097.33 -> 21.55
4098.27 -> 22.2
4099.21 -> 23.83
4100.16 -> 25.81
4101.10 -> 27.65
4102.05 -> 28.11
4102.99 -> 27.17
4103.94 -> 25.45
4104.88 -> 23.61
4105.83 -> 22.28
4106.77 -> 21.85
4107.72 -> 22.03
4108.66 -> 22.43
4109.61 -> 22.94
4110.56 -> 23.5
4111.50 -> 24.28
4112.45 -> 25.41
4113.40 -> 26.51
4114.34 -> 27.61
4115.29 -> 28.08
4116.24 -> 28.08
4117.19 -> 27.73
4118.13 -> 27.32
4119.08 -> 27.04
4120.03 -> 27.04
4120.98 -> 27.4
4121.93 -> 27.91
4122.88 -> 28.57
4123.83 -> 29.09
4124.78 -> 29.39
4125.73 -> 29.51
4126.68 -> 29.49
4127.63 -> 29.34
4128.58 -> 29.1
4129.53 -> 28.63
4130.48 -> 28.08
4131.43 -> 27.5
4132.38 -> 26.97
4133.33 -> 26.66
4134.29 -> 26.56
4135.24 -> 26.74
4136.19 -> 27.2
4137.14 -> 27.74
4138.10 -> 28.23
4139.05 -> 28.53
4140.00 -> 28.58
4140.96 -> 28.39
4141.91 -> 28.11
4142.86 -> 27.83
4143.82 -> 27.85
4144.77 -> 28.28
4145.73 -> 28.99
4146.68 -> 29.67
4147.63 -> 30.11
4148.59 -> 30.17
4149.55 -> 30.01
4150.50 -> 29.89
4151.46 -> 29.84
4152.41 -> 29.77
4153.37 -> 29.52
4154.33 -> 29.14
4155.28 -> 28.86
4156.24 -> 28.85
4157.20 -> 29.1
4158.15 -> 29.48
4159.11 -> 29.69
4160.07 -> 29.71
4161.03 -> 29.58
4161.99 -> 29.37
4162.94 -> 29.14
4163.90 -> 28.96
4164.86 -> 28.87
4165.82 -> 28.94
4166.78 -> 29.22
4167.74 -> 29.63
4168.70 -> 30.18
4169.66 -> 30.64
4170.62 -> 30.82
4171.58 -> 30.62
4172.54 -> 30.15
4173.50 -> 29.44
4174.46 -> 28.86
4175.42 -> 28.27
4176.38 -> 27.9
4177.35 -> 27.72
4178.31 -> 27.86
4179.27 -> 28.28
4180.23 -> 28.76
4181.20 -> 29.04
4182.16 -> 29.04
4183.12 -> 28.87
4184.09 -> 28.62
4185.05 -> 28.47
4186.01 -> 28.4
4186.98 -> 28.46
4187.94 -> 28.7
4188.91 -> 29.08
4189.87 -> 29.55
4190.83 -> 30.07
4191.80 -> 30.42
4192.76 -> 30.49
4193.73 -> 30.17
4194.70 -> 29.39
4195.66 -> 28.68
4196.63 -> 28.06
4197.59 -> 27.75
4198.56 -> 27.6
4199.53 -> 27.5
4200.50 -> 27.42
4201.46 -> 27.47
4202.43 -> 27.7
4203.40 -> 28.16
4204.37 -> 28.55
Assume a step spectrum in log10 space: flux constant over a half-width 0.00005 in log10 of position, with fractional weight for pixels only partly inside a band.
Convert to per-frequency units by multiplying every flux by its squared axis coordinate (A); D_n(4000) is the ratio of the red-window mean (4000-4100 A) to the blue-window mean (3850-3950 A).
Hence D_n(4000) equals 1.21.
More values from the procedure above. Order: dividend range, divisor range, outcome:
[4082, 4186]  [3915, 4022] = 1.15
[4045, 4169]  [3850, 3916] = 1.18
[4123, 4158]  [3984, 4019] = 1.04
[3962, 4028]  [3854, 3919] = 1.08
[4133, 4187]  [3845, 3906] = 1.27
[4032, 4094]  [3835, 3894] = 1.28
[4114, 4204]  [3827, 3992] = 1.30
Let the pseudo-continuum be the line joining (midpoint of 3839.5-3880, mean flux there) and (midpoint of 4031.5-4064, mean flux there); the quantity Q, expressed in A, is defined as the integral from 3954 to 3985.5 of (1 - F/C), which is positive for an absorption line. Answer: 6.4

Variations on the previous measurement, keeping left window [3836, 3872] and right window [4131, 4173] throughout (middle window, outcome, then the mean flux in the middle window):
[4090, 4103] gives 1.5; 25.2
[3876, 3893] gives 2.2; 23.1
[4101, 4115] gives 1.9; 24.7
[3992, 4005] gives -0.9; 29.6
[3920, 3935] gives 1.1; 25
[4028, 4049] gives -2.6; 31.4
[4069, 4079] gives 0.1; 28.1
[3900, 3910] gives -0.2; 27.3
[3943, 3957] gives 0.7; 25.7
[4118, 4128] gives 0.1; 28.4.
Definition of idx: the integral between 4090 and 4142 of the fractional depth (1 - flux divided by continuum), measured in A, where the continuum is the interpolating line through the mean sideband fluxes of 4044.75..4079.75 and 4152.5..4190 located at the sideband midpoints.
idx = 4.9 A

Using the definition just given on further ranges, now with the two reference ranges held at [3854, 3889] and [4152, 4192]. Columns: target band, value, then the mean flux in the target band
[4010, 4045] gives -3.4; 30.9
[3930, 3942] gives 2.4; 22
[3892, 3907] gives 1.3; 25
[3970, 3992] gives 2.2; 25.1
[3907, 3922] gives -0.7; 28.6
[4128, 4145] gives 0.6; 27.8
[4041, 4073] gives -1.9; 30.1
